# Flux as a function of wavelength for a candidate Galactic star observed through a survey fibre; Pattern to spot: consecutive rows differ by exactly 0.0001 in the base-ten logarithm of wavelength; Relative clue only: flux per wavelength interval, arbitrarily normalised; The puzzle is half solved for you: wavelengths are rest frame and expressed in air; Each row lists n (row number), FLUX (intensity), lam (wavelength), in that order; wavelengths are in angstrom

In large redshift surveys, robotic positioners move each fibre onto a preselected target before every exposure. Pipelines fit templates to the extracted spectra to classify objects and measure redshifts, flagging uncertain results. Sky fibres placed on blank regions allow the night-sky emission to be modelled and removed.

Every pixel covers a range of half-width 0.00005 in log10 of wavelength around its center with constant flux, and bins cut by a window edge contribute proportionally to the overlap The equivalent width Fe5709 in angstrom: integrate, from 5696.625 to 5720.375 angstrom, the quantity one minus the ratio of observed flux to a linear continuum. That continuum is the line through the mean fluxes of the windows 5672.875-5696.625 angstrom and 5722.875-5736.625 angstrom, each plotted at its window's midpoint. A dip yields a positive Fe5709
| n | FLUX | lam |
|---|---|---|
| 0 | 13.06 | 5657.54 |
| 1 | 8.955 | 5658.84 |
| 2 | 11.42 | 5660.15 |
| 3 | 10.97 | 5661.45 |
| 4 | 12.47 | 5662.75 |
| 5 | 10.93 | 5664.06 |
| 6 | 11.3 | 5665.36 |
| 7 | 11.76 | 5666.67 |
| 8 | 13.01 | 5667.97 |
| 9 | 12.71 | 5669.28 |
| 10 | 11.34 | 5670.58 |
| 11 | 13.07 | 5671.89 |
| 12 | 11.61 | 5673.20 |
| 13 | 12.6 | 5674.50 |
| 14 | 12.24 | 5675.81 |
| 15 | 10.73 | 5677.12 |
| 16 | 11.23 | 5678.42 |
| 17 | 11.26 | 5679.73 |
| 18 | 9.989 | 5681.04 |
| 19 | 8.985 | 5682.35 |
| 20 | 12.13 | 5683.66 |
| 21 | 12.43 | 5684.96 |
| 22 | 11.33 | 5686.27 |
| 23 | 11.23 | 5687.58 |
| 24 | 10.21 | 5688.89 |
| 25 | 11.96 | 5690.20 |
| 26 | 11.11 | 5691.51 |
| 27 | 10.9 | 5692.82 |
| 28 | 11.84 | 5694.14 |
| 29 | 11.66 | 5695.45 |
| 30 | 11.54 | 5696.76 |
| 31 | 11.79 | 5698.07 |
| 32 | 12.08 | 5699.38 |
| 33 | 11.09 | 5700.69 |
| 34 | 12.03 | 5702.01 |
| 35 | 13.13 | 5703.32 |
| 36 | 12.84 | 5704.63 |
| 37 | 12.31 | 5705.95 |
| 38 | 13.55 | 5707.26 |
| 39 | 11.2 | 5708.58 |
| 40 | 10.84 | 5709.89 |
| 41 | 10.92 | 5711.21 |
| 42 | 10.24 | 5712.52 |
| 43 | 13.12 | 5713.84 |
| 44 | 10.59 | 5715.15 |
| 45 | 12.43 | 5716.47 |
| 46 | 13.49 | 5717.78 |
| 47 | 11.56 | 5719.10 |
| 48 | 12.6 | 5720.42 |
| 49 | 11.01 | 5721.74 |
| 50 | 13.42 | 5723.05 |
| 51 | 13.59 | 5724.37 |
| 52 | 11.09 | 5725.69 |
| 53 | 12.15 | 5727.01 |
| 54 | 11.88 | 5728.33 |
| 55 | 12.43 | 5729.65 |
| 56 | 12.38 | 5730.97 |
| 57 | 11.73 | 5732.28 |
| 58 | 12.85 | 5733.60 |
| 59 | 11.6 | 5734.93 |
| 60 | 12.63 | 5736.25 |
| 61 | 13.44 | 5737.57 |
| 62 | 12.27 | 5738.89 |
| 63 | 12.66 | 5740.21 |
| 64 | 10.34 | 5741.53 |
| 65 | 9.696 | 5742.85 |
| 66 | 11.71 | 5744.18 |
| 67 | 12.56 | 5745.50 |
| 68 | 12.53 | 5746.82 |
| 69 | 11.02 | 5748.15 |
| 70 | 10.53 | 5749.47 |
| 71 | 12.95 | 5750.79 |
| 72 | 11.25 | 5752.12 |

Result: -0.3 angstrom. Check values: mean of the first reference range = 11.3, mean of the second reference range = 12.3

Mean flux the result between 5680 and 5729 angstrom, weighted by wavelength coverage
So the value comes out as 11.7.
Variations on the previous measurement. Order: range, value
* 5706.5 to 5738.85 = 12.1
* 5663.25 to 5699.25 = 11.5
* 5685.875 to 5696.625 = 11.3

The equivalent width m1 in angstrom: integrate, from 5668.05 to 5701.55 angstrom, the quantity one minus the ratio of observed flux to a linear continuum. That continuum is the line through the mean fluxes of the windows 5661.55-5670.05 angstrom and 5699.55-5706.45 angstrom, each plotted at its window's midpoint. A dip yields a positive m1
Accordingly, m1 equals 1.6 angstrom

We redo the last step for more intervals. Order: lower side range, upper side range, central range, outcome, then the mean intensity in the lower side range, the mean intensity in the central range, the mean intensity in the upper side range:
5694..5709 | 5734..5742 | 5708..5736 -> 0.46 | 12.1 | 12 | 12.2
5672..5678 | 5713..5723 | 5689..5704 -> 0.43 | 11.9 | 11.7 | 12.2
